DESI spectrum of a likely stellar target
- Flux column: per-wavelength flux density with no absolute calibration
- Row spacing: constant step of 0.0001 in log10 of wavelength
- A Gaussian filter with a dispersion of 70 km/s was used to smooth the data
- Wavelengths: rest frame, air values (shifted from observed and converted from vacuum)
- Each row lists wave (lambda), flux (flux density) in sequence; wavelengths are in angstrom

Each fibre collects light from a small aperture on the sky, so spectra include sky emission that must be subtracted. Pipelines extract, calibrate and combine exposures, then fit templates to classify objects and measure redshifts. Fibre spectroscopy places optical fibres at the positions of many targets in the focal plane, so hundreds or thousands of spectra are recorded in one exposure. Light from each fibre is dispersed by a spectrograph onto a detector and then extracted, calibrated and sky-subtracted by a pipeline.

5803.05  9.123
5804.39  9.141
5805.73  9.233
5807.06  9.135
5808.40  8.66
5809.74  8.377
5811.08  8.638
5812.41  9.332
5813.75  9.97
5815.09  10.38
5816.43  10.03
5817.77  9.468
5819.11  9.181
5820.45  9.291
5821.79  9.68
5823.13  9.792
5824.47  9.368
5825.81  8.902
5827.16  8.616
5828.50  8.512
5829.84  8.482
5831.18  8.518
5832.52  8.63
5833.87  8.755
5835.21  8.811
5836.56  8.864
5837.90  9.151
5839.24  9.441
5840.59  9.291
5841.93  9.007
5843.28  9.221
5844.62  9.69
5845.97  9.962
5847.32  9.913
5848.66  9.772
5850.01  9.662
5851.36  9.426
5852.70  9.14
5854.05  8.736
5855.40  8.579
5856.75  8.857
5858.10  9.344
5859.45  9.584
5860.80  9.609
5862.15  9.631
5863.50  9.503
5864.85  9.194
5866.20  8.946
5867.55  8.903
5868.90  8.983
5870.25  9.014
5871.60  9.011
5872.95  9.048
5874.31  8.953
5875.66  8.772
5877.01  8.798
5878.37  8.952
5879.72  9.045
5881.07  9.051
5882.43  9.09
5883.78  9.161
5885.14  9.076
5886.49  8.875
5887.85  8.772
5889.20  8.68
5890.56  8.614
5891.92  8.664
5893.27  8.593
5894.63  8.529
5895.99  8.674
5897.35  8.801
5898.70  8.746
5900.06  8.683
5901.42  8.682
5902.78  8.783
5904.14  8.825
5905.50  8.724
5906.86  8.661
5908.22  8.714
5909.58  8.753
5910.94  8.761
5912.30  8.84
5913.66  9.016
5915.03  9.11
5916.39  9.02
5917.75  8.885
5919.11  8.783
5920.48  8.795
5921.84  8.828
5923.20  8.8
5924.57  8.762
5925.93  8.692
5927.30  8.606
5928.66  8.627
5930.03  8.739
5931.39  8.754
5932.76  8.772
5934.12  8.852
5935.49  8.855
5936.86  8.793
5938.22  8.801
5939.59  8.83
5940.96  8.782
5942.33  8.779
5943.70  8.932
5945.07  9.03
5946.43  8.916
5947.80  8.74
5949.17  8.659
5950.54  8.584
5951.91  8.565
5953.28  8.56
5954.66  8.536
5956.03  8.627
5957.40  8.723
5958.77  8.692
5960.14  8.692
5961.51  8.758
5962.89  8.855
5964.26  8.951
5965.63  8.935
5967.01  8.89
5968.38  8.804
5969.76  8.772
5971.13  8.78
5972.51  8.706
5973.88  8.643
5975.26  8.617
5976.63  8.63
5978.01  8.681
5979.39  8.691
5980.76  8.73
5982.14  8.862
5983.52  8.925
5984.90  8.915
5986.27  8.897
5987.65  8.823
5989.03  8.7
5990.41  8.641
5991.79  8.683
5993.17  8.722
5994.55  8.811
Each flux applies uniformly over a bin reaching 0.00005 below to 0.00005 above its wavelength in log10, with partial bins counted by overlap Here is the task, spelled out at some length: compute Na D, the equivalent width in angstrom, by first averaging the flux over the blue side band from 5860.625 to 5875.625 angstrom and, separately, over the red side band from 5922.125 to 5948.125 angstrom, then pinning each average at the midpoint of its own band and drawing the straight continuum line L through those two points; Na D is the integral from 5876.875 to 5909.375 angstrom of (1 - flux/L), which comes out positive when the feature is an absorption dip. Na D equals 0.8 angstrom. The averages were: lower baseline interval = 9.13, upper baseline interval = 8.8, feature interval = 8.8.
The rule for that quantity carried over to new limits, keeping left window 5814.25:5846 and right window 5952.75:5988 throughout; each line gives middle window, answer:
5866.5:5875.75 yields 0.1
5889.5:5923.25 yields 0.7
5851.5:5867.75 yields -0.1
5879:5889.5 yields 0.1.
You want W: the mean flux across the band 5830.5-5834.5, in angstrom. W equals 8.63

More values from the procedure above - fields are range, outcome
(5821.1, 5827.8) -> 9.27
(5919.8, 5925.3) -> 8.8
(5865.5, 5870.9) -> 8.97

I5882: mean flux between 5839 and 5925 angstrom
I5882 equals 9.01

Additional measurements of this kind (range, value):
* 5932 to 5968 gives 8.77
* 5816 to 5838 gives 9.05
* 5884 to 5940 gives 8.78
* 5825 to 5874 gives 9.13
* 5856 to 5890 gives 9.07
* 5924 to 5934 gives 8.72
